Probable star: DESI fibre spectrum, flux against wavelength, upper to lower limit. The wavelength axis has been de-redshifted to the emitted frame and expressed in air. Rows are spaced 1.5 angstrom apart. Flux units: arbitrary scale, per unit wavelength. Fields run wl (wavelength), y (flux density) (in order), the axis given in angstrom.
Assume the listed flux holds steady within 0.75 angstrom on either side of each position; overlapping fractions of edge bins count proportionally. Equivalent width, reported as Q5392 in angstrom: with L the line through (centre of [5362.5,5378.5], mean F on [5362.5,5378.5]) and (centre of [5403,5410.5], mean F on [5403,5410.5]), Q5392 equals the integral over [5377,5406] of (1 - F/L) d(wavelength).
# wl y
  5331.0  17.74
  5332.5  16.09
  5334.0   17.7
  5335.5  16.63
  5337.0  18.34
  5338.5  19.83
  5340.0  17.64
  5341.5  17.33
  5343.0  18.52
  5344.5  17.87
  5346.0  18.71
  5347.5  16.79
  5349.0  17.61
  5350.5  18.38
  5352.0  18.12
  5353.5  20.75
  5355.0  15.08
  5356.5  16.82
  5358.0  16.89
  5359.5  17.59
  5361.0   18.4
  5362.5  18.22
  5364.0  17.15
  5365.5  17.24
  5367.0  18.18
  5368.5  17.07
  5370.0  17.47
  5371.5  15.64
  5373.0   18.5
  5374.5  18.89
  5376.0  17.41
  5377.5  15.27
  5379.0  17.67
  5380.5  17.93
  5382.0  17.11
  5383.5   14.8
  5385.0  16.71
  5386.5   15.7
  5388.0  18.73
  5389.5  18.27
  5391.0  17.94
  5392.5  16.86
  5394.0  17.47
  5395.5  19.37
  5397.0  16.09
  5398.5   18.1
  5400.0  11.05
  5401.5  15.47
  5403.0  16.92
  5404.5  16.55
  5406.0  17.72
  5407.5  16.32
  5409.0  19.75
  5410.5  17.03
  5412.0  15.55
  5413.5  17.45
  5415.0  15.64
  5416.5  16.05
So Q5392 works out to 1.05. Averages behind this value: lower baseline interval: 17.3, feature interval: 16.8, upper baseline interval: 17.5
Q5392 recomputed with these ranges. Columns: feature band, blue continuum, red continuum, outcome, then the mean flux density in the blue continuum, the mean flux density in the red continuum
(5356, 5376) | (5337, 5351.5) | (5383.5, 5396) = 0.25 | 18.1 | 17.4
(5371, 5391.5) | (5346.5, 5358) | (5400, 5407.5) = -0.55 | 17.6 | 16.1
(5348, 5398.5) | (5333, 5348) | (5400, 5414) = -0.43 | 17.9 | 16.6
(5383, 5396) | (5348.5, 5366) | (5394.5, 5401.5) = -0.70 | 17.7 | 16.1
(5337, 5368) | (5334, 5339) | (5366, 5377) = -0.03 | 18.1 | 17.5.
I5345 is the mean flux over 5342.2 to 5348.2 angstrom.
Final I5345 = 18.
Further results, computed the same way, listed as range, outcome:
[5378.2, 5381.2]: 17.8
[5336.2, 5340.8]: 18.6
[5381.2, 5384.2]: 16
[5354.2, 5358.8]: 16.3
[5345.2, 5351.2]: 17.9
